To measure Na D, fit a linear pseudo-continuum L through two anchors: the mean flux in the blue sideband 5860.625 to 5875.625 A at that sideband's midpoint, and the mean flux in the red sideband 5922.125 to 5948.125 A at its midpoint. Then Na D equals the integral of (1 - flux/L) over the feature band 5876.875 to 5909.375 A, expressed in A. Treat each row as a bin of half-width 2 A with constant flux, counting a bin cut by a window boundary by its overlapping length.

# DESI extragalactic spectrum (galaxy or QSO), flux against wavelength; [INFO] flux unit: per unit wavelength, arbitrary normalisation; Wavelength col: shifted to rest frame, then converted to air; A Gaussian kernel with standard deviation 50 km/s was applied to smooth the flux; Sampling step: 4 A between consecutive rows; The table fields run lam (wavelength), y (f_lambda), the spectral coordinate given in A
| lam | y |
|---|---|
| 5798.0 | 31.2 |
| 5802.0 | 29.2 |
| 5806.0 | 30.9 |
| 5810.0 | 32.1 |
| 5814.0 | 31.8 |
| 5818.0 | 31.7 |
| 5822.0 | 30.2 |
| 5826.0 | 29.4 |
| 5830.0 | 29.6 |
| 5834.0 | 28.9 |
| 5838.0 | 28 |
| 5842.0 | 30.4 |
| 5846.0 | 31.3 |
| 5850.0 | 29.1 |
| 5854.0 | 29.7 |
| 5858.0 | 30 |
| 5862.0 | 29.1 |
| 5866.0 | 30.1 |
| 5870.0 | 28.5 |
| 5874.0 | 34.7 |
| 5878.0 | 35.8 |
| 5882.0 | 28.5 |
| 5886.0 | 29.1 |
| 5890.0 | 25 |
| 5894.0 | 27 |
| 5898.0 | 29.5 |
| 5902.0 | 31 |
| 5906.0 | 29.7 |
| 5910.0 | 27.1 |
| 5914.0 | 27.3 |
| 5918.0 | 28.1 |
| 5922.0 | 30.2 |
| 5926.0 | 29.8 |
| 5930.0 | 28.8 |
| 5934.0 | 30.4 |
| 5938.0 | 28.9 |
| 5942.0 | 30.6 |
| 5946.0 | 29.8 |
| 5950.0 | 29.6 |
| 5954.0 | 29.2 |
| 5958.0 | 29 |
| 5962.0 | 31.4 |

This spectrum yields 1.16 A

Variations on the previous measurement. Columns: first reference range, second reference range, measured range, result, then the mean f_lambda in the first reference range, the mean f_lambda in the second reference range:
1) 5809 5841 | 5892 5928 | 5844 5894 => -0.79 A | 30.2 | 28.9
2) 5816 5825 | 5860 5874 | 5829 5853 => 0.70 A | 30.8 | 30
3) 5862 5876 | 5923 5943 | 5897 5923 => 1.01 A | 30.8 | 29.7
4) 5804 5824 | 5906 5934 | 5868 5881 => -1.22 A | 31.3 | 28.8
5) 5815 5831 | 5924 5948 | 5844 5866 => 0.23 A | 30.4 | 29.7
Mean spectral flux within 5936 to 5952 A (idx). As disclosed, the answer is 29.7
